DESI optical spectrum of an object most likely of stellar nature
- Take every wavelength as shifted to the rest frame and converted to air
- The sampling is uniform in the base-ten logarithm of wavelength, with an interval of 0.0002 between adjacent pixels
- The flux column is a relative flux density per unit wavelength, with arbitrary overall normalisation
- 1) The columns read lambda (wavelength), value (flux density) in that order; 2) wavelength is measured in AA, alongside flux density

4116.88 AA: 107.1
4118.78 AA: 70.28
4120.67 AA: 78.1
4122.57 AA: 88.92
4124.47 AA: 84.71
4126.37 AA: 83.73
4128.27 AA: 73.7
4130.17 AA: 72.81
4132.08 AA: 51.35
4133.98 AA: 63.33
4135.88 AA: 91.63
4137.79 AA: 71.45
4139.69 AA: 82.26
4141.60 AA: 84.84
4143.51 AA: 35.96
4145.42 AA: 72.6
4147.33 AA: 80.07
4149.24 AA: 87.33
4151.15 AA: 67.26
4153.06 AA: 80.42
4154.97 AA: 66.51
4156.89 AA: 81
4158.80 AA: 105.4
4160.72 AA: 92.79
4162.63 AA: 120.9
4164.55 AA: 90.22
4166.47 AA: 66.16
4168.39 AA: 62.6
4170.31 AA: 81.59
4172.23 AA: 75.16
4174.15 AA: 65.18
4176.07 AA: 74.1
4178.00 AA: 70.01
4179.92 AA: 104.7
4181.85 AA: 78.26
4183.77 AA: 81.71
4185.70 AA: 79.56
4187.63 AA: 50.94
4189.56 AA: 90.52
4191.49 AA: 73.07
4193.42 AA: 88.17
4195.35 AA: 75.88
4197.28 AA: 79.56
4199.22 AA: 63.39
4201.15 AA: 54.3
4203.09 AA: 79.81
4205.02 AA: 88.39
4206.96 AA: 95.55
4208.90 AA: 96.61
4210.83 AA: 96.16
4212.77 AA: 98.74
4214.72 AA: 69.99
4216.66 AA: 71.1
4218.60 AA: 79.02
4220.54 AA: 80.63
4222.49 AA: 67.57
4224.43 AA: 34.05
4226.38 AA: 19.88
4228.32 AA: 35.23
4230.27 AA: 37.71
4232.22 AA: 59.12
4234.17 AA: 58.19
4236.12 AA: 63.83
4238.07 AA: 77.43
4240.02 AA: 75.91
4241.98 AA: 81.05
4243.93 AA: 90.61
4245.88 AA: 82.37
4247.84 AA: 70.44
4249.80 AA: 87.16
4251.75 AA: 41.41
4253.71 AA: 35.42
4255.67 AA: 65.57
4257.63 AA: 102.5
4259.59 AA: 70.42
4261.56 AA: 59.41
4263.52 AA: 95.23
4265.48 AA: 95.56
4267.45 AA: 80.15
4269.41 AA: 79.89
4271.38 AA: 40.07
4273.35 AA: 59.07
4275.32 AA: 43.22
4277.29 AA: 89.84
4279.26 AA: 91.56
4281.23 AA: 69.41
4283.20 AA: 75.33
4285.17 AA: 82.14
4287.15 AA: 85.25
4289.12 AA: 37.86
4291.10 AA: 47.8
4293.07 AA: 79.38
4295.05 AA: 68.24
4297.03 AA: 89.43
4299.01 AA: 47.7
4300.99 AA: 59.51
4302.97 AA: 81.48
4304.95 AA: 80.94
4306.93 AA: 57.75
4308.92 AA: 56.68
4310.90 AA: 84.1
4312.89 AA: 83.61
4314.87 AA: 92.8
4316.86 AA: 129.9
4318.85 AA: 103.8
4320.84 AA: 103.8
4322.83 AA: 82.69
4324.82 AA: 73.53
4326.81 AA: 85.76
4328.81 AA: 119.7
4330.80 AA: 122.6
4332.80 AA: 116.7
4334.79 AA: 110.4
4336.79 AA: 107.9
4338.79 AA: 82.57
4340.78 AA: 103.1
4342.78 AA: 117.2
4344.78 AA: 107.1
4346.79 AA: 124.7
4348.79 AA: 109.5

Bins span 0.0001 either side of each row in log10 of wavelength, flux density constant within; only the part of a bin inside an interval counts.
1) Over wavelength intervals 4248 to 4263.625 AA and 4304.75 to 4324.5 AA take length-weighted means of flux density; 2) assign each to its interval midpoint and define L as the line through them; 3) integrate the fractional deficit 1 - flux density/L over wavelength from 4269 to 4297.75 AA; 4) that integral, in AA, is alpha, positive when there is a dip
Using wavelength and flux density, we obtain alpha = 3.1 AA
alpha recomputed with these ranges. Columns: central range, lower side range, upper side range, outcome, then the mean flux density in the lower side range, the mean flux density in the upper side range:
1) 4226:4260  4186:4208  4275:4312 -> 4.01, 76.5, 70.4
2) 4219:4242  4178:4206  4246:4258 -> 4.28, 77.5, 66.4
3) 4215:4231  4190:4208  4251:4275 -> 4.40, 78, 68.3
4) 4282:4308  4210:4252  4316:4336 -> 6.69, 67.5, 105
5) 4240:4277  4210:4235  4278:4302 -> -3.14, 61.9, 69.7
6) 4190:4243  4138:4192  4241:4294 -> 3.29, 78.6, 71.8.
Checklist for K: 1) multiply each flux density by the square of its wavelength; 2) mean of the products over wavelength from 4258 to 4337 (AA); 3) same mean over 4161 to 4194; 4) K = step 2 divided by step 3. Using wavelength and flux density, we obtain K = 1.08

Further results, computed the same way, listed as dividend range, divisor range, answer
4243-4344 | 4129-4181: 1.11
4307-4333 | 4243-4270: 1.29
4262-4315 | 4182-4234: 1.05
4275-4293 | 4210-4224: 0.93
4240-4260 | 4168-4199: 0.98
